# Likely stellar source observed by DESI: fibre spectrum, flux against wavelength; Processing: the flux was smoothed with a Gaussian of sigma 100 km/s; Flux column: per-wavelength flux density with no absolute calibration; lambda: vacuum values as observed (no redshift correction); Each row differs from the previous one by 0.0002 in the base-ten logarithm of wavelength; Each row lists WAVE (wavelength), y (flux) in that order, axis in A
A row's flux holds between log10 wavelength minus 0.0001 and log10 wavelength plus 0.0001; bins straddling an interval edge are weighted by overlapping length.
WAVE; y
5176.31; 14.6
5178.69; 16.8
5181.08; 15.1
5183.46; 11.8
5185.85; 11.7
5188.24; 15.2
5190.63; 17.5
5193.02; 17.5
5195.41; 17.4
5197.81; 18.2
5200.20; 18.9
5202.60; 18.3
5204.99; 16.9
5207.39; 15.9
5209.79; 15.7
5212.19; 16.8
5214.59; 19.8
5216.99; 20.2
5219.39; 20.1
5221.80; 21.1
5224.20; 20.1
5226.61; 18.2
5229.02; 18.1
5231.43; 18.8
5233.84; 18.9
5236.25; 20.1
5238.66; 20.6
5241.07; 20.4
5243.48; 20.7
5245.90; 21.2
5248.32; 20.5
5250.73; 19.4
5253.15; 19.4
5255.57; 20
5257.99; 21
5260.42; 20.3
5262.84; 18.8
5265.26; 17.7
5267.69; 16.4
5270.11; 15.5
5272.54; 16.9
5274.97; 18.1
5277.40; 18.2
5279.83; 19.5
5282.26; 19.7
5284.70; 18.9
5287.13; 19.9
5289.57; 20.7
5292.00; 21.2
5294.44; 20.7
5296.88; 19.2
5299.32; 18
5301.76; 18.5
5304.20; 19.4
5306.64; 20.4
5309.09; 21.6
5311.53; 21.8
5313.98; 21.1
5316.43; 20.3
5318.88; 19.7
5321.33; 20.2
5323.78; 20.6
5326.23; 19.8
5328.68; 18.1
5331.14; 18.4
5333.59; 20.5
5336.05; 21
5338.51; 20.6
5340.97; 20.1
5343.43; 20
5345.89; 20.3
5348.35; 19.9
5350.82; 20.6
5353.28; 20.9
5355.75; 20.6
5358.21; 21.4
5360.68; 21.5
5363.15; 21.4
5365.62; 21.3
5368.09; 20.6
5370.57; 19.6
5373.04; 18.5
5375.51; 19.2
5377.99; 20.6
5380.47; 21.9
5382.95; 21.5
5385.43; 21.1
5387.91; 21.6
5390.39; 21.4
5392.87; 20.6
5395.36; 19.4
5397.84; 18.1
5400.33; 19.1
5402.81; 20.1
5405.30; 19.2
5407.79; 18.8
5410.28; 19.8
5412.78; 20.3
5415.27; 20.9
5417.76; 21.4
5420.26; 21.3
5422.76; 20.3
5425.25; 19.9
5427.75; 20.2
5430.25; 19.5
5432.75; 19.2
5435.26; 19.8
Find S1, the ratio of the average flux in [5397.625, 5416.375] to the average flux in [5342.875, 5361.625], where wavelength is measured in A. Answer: 0.9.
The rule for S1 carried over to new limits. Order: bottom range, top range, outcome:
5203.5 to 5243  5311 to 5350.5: 1.07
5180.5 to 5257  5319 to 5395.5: 1.12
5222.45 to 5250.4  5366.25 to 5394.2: 1.04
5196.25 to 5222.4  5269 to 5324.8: 1.07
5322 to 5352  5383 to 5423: 1.01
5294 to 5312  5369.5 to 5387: 1.03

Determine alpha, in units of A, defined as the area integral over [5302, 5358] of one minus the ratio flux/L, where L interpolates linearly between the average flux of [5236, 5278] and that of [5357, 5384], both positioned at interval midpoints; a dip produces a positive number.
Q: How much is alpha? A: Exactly -0.35 A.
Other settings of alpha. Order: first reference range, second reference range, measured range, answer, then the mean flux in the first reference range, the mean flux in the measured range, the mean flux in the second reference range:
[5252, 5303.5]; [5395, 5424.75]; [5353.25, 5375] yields -1.10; 19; 20.6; 19.9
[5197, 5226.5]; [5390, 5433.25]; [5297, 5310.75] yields -0.32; 18.5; 19.6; 20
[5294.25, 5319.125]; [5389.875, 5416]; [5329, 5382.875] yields -1.42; 20.1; 20.4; 19.7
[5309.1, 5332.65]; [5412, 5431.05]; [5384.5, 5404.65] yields 0.26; 20.1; 20.1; 20.5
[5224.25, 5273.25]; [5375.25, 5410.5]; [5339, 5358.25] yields -0.52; 19.2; 20.4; 20.2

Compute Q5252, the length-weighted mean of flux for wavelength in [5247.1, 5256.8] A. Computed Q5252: 19.8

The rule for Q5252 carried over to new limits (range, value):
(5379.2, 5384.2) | 21.7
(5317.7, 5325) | 20.2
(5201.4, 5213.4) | 16.7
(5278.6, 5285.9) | 19.4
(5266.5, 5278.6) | 17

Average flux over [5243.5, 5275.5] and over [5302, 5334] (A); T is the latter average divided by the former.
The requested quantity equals 1.06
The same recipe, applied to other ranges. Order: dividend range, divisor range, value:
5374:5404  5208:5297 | 1.06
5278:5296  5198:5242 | 1.06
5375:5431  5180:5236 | 1.16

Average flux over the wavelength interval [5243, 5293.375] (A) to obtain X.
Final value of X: 19.2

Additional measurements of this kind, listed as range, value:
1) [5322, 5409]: 20.2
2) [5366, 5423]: 20.2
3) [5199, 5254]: 19.1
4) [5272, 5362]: 20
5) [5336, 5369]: 20.7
